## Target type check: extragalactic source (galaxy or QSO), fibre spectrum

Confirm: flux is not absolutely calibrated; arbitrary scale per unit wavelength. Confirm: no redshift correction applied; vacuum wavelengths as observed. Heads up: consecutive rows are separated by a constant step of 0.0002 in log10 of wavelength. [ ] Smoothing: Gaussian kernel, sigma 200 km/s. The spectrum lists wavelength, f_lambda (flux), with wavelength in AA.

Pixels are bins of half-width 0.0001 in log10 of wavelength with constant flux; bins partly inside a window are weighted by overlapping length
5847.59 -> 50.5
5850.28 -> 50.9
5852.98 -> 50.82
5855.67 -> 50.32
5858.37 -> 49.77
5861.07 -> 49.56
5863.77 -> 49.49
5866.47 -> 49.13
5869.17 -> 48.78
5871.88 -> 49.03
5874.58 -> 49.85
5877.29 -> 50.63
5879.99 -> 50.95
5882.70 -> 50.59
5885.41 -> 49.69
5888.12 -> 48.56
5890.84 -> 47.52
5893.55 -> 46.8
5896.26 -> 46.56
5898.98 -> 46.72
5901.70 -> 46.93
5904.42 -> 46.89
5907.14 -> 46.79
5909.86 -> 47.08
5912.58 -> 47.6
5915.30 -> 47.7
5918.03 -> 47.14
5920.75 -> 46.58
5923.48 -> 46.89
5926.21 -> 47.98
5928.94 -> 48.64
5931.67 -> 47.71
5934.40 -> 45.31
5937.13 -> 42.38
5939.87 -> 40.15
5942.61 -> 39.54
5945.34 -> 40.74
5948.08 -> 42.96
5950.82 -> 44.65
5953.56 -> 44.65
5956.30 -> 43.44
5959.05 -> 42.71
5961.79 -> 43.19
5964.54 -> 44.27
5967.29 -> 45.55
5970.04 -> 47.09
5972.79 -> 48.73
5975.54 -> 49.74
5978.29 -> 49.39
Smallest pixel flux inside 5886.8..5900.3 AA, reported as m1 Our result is 46.56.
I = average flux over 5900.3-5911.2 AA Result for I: 46.9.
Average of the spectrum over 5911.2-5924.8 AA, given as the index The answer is 47.2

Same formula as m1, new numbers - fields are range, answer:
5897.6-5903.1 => 46.72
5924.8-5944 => 39.54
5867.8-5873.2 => 48.78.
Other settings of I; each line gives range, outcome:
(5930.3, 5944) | 43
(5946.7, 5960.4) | 43.7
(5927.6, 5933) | 48.2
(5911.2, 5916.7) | 47.6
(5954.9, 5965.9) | 43.4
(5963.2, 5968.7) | 44.9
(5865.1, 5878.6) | 49.5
